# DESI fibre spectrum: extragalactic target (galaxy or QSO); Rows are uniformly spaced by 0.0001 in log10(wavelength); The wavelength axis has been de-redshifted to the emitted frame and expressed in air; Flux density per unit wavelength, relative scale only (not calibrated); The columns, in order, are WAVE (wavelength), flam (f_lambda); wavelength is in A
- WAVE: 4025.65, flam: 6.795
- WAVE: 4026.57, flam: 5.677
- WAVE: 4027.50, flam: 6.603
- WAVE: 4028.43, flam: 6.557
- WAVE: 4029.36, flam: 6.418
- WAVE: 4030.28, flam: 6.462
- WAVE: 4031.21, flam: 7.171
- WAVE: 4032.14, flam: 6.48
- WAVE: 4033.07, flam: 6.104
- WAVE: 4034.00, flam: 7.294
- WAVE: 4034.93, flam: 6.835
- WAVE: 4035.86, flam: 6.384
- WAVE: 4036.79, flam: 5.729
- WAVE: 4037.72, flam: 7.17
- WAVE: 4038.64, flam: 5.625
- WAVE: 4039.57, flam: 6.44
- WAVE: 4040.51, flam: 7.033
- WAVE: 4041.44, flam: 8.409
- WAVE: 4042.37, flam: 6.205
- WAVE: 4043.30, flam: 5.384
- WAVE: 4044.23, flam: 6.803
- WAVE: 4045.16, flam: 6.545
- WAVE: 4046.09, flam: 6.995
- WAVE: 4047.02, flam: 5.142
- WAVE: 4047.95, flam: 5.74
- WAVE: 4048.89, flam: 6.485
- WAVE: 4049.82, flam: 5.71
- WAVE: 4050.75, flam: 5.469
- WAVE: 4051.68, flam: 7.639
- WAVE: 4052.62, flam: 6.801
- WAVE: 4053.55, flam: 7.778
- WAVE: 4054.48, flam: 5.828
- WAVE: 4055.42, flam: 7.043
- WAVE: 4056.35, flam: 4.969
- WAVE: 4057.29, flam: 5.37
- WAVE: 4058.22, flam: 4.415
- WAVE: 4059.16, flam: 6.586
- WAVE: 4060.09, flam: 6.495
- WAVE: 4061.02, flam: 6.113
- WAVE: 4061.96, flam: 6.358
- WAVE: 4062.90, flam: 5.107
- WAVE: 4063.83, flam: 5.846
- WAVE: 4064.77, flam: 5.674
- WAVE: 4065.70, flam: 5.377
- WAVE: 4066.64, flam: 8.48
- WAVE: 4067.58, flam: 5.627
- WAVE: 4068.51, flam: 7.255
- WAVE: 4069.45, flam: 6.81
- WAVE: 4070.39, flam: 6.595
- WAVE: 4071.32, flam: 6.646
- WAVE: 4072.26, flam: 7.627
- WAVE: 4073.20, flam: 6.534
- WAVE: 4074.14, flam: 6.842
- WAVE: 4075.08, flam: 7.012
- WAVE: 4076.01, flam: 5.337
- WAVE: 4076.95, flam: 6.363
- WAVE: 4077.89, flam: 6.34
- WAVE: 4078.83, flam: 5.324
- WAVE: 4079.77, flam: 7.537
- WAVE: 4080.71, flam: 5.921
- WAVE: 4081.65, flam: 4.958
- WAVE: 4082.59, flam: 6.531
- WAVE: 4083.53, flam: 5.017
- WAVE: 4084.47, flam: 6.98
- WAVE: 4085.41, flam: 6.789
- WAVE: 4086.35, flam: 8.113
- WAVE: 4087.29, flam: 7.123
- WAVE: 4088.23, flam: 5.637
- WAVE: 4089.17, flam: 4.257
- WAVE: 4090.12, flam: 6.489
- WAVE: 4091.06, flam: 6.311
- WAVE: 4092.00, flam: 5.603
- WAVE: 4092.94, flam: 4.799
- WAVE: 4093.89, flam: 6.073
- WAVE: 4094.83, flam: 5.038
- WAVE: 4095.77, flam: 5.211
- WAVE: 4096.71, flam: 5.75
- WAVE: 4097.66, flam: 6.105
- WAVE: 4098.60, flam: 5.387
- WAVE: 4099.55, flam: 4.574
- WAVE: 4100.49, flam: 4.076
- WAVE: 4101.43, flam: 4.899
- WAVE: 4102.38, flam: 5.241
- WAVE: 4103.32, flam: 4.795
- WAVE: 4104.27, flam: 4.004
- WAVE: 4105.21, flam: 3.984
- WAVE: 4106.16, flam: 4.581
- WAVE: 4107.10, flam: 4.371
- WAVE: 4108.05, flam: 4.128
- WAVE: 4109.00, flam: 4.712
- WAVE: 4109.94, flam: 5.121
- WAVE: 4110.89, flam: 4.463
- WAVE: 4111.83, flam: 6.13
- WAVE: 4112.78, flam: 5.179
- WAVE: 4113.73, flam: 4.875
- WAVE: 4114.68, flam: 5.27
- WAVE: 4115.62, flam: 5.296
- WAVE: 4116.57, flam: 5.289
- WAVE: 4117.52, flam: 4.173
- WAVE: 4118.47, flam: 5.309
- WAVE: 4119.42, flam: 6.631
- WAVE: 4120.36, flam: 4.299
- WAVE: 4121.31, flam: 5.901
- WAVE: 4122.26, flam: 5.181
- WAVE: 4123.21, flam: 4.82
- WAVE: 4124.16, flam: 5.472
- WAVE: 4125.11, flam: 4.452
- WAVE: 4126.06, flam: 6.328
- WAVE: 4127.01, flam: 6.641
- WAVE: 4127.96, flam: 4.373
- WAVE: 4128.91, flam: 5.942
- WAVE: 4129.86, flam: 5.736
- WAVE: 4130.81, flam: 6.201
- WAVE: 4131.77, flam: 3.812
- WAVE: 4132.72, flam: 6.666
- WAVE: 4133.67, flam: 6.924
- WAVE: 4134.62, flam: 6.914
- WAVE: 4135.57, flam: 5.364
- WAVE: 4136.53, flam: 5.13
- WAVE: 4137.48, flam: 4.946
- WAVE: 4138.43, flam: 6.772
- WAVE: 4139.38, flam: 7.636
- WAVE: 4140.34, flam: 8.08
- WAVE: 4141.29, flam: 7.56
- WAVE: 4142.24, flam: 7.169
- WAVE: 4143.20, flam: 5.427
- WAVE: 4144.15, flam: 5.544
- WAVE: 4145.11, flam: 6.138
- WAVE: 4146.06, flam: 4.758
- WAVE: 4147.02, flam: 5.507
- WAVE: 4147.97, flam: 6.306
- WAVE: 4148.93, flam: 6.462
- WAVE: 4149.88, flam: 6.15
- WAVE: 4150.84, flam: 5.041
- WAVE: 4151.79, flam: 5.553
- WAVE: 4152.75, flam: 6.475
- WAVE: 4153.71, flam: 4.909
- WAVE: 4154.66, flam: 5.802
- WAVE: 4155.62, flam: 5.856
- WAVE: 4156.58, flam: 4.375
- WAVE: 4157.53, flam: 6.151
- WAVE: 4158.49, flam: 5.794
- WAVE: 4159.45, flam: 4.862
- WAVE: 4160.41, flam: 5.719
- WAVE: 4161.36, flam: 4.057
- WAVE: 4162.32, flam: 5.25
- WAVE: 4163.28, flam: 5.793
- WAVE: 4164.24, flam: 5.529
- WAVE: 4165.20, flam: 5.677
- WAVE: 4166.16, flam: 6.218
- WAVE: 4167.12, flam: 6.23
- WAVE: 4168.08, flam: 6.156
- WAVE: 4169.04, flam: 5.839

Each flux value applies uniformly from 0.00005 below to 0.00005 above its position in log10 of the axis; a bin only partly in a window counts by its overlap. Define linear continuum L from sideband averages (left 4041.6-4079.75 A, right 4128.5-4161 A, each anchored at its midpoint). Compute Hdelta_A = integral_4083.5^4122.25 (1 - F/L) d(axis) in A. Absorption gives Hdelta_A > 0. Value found 5.1 A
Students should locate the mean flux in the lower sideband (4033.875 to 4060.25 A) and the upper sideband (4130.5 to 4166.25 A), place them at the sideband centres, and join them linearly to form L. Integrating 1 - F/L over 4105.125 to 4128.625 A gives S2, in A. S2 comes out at 3.5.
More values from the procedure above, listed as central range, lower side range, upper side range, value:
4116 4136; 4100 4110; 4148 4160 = -2.16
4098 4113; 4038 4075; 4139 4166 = 3.36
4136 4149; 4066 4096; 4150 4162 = -1.57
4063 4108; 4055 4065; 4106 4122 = -3.08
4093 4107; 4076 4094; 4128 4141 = 2.62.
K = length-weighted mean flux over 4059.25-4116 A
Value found 5.76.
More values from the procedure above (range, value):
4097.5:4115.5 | 4.83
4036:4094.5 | 6.28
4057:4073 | 6.27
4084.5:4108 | 5.39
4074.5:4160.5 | 5.63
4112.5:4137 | 5.47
